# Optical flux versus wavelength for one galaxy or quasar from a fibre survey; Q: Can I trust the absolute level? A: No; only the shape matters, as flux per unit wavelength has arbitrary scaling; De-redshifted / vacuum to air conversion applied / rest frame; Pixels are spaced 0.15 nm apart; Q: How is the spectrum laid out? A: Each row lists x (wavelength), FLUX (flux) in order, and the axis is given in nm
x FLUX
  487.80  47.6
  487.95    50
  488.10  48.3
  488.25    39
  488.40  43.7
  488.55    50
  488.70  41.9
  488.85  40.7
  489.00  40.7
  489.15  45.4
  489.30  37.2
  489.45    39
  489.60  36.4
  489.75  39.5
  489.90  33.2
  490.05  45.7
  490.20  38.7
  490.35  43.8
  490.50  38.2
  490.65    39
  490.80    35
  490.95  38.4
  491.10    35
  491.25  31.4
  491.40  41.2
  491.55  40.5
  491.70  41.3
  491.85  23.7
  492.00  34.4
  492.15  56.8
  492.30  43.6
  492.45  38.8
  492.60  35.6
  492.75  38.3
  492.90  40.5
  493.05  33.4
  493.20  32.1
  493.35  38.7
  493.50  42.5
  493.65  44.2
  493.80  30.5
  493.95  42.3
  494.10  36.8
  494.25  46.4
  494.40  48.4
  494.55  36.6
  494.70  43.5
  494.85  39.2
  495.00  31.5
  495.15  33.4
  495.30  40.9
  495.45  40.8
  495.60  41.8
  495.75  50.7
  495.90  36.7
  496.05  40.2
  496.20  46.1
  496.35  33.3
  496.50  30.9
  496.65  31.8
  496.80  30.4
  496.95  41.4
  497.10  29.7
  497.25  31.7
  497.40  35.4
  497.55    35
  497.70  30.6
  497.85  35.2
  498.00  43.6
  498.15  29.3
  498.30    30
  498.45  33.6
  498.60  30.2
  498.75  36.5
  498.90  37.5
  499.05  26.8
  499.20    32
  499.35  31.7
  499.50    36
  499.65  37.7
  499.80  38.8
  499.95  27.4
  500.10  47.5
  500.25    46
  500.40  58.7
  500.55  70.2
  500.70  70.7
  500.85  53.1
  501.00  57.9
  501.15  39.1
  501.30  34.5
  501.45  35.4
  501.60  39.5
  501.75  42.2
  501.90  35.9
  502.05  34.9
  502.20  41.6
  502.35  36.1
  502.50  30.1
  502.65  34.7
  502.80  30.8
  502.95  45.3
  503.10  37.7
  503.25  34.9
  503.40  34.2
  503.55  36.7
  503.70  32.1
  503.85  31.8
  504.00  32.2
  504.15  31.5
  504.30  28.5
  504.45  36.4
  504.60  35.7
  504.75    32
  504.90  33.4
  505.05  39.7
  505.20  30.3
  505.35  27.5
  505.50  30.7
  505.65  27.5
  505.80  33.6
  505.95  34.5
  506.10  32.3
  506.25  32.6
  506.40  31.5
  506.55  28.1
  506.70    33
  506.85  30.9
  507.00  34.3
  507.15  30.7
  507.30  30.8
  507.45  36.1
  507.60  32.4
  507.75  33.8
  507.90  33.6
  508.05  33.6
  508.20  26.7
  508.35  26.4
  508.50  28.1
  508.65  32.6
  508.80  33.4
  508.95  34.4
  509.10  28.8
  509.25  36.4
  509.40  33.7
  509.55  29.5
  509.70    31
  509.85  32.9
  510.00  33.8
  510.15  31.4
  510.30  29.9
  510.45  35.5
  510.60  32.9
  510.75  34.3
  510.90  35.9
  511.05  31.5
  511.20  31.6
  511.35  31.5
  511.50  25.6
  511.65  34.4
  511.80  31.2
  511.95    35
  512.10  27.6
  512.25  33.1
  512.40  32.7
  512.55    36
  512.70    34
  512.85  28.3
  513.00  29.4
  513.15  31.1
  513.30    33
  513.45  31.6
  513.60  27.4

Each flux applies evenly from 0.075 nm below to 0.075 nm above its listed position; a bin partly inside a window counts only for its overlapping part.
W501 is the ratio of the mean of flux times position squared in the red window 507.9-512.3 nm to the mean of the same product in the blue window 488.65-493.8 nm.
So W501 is 0.9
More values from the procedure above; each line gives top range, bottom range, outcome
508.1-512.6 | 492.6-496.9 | 0.88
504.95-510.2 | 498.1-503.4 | 0.83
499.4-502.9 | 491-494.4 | 1.13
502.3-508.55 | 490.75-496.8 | 0.89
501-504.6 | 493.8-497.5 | 0.97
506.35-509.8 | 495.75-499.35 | 0.96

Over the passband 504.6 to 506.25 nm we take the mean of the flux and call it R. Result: 32.3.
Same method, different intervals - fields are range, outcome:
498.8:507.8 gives 36.7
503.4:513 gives 32.2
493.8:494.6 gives 41.2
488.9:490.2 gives 39.6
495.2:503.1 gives 38.8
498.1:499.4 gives 32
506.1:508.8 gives 31.6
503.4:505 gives 33.2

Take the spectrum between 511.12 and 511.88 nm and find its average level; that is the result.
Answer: 30.9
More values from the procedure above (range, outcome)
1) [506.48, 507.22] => 31.4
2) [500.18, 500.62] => 58.3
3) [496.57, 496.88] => 31.3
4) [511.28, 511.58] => 28.6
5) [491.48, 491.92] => 35.2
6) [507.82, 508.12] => 33.6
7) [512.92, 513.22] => 30.2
